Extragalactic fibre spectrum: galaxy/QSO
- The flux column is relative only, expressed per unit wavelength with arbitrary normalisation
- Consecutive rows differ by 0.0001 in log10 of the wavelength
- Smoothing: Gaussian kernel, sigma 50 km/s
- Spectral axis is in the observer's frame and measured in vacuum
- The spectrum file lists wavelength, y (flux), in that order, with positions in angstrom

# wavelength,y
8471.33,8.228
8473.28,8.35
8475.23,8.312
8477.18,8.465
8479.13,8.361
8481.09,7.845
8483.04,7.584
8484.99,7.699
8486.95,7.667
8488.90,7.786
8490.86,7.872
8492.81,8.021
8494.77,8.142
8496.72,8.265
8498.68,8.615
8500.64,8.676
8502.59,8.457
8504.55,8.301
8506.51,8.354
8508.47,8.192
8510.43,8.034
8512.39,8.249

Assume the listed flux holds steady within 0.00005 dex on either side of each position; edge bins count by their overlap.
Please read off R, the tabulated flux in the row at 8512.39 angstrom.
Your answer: 8.249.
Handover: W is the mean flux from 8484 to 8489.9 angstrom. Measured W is 7.71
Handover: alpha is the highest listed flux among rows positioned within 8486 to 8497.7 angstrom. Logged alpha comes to 8.265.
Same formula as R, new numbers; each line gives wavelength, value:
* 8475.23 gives 8.312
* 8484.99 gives 7.699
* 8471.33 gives 8.228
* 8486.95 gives 7.667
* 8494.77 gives 8.142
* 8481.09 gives 7.845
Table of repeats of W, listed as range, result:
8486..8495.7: 7.9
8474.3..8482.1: 8.24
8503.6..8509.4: 8.28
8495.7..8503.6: 8.51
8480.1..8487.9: 7.69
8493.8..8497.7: 8.21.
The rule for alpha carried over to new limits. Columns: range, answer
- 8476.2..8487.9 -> 8.465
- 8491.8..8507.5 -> 8.676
